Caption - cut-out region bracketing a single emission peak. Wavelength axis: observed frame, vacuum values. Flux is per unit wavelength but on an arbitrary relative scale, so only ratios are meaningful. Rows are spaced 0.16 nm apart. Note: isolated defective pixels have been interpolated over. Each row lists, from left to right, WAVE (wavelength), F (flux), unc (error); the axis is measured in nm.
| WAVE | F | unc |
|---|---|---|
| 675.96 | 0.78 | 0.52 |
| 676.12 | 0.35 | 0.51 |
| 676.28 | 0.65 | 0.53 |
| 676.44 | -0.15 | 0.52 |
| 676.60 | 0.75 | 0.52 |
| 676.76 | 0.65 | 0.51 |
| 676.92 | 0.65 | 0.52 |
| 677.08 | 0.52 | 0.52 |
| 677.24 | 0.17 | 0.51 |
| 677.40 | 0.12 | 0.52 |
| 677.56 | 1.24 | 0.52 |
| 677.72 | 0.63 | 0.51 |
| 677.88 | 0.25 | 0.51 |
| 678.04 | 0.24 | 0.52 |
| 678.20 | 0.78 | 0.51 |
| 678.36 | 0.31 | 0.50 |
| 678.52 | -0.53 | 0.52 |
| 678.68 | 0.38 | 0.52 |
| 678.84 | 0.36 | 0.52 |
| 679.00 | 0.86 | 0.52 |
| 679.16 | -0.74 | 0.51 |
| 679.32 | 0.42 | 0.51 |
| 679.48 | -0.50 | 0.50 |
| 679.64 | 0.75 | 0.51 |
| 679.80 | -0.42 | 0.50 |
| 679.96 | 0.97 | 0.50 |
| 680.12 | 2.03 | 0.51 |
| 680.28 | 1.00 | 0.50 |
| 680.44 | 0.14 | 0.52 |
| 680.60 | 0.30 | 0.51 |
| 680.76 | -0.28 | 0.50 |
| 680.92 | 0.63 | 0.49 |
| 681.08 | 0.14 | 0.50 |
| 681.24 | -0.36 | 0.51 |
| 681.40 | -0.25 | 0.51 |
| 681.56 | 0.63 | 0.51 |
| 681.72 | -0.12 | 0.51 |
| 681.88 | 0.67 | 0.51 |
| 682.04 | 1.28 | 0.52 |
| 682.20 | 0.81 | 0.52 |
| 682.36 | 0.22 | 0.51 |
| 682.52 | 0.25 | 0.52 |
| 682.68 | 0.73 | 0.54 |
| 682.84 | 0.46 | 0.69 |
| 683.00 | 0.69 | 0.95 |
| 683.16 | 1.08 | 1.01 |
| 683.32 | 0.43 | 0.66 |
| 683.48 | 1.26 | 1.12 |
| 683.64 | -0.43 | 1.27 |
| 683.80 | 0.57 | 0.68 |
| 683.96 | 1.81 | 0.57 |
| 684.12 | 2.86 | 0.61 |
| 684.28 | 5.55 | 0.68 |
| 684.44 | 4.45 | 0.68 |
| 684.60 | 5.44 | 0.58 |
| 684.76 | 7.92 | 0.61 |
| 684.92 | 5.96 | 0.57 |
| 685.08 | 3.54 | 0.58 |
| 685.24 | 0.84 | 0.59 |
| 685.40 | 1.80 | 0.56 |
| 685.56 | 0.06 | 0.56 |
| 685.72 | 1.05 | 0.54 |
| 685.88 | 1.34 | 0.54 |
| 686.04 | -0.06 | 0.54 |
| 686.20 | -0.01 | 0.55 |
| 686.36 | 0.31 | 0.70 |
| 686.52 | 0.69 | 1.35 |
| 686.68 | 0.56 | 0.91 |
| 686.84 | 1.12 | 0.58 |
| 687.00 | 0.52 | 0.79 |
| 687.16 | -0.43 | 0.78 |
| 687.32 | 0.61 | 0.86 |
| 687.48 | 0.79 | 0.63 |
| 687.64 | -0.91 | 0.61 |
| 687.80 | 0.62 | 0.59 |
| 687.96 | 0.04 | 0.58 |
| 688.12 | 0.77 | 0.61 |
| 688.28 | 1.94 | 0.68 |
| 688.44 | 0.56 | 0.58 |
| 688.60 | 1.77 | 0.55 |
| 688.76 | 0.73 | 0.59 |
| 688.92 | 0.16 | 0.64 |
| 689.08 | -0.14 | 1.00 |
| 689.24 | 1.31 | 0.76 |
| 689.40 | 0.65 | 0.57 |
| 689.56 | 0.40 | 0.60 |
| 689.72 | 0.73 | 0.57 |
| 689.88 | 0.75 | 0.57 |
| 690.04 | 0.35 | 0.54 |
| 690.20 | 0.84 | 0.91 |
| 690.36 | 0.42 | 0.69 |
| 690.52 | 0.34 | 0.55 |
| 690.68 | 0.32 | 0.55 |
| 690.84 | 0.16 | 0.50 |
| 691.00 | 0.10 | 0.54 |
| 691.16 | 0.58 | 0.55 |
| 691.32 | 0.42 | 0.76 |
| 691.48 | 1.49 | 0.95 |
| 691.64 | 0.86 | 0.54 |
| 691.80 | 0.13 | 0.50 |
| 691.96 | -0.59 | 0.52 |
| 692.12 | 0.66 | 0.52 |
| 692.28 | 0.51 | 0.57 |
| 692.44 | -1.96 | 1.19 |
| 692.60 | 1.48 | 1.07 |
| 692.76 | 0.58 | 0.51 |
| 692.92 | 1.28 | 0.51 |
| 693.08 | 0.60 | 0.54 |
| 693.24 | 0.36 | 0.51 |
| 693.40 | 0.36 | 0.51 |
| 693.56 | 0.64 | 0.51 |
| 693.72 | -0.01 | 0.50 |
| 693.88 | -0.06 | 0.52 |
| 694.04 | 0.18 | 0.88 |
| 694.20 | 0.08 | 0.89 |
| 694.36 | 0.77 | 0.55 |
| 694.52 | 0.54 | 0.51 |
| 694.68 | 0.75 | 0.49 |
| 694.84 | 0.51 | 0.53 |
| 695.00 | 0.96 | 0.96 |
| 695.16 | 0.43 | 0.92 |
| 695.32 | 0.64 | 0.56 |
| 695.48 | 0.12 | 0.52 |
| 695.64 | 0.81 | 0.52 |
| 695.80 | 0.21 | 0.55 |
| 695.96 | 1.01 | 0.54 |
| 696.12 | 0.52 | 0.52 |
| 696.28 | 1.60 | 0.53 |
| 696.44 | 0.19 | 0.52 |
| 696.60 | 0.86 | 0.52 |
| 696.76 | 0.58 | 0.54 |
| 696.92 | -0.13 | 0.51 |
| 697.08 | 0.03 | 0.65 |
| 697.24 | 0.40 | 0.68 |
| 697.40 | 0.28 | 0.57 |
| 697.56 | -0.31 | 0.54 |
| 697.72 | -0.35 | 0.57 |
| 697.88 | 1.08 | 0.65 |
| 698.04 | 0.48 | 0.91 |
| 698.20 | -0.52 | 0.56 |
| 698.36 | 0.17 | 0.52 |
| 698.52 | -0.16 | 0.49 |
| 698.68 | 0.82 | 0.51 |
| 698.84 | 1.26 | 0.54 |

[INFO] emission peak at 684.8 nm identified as [O II] 3727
